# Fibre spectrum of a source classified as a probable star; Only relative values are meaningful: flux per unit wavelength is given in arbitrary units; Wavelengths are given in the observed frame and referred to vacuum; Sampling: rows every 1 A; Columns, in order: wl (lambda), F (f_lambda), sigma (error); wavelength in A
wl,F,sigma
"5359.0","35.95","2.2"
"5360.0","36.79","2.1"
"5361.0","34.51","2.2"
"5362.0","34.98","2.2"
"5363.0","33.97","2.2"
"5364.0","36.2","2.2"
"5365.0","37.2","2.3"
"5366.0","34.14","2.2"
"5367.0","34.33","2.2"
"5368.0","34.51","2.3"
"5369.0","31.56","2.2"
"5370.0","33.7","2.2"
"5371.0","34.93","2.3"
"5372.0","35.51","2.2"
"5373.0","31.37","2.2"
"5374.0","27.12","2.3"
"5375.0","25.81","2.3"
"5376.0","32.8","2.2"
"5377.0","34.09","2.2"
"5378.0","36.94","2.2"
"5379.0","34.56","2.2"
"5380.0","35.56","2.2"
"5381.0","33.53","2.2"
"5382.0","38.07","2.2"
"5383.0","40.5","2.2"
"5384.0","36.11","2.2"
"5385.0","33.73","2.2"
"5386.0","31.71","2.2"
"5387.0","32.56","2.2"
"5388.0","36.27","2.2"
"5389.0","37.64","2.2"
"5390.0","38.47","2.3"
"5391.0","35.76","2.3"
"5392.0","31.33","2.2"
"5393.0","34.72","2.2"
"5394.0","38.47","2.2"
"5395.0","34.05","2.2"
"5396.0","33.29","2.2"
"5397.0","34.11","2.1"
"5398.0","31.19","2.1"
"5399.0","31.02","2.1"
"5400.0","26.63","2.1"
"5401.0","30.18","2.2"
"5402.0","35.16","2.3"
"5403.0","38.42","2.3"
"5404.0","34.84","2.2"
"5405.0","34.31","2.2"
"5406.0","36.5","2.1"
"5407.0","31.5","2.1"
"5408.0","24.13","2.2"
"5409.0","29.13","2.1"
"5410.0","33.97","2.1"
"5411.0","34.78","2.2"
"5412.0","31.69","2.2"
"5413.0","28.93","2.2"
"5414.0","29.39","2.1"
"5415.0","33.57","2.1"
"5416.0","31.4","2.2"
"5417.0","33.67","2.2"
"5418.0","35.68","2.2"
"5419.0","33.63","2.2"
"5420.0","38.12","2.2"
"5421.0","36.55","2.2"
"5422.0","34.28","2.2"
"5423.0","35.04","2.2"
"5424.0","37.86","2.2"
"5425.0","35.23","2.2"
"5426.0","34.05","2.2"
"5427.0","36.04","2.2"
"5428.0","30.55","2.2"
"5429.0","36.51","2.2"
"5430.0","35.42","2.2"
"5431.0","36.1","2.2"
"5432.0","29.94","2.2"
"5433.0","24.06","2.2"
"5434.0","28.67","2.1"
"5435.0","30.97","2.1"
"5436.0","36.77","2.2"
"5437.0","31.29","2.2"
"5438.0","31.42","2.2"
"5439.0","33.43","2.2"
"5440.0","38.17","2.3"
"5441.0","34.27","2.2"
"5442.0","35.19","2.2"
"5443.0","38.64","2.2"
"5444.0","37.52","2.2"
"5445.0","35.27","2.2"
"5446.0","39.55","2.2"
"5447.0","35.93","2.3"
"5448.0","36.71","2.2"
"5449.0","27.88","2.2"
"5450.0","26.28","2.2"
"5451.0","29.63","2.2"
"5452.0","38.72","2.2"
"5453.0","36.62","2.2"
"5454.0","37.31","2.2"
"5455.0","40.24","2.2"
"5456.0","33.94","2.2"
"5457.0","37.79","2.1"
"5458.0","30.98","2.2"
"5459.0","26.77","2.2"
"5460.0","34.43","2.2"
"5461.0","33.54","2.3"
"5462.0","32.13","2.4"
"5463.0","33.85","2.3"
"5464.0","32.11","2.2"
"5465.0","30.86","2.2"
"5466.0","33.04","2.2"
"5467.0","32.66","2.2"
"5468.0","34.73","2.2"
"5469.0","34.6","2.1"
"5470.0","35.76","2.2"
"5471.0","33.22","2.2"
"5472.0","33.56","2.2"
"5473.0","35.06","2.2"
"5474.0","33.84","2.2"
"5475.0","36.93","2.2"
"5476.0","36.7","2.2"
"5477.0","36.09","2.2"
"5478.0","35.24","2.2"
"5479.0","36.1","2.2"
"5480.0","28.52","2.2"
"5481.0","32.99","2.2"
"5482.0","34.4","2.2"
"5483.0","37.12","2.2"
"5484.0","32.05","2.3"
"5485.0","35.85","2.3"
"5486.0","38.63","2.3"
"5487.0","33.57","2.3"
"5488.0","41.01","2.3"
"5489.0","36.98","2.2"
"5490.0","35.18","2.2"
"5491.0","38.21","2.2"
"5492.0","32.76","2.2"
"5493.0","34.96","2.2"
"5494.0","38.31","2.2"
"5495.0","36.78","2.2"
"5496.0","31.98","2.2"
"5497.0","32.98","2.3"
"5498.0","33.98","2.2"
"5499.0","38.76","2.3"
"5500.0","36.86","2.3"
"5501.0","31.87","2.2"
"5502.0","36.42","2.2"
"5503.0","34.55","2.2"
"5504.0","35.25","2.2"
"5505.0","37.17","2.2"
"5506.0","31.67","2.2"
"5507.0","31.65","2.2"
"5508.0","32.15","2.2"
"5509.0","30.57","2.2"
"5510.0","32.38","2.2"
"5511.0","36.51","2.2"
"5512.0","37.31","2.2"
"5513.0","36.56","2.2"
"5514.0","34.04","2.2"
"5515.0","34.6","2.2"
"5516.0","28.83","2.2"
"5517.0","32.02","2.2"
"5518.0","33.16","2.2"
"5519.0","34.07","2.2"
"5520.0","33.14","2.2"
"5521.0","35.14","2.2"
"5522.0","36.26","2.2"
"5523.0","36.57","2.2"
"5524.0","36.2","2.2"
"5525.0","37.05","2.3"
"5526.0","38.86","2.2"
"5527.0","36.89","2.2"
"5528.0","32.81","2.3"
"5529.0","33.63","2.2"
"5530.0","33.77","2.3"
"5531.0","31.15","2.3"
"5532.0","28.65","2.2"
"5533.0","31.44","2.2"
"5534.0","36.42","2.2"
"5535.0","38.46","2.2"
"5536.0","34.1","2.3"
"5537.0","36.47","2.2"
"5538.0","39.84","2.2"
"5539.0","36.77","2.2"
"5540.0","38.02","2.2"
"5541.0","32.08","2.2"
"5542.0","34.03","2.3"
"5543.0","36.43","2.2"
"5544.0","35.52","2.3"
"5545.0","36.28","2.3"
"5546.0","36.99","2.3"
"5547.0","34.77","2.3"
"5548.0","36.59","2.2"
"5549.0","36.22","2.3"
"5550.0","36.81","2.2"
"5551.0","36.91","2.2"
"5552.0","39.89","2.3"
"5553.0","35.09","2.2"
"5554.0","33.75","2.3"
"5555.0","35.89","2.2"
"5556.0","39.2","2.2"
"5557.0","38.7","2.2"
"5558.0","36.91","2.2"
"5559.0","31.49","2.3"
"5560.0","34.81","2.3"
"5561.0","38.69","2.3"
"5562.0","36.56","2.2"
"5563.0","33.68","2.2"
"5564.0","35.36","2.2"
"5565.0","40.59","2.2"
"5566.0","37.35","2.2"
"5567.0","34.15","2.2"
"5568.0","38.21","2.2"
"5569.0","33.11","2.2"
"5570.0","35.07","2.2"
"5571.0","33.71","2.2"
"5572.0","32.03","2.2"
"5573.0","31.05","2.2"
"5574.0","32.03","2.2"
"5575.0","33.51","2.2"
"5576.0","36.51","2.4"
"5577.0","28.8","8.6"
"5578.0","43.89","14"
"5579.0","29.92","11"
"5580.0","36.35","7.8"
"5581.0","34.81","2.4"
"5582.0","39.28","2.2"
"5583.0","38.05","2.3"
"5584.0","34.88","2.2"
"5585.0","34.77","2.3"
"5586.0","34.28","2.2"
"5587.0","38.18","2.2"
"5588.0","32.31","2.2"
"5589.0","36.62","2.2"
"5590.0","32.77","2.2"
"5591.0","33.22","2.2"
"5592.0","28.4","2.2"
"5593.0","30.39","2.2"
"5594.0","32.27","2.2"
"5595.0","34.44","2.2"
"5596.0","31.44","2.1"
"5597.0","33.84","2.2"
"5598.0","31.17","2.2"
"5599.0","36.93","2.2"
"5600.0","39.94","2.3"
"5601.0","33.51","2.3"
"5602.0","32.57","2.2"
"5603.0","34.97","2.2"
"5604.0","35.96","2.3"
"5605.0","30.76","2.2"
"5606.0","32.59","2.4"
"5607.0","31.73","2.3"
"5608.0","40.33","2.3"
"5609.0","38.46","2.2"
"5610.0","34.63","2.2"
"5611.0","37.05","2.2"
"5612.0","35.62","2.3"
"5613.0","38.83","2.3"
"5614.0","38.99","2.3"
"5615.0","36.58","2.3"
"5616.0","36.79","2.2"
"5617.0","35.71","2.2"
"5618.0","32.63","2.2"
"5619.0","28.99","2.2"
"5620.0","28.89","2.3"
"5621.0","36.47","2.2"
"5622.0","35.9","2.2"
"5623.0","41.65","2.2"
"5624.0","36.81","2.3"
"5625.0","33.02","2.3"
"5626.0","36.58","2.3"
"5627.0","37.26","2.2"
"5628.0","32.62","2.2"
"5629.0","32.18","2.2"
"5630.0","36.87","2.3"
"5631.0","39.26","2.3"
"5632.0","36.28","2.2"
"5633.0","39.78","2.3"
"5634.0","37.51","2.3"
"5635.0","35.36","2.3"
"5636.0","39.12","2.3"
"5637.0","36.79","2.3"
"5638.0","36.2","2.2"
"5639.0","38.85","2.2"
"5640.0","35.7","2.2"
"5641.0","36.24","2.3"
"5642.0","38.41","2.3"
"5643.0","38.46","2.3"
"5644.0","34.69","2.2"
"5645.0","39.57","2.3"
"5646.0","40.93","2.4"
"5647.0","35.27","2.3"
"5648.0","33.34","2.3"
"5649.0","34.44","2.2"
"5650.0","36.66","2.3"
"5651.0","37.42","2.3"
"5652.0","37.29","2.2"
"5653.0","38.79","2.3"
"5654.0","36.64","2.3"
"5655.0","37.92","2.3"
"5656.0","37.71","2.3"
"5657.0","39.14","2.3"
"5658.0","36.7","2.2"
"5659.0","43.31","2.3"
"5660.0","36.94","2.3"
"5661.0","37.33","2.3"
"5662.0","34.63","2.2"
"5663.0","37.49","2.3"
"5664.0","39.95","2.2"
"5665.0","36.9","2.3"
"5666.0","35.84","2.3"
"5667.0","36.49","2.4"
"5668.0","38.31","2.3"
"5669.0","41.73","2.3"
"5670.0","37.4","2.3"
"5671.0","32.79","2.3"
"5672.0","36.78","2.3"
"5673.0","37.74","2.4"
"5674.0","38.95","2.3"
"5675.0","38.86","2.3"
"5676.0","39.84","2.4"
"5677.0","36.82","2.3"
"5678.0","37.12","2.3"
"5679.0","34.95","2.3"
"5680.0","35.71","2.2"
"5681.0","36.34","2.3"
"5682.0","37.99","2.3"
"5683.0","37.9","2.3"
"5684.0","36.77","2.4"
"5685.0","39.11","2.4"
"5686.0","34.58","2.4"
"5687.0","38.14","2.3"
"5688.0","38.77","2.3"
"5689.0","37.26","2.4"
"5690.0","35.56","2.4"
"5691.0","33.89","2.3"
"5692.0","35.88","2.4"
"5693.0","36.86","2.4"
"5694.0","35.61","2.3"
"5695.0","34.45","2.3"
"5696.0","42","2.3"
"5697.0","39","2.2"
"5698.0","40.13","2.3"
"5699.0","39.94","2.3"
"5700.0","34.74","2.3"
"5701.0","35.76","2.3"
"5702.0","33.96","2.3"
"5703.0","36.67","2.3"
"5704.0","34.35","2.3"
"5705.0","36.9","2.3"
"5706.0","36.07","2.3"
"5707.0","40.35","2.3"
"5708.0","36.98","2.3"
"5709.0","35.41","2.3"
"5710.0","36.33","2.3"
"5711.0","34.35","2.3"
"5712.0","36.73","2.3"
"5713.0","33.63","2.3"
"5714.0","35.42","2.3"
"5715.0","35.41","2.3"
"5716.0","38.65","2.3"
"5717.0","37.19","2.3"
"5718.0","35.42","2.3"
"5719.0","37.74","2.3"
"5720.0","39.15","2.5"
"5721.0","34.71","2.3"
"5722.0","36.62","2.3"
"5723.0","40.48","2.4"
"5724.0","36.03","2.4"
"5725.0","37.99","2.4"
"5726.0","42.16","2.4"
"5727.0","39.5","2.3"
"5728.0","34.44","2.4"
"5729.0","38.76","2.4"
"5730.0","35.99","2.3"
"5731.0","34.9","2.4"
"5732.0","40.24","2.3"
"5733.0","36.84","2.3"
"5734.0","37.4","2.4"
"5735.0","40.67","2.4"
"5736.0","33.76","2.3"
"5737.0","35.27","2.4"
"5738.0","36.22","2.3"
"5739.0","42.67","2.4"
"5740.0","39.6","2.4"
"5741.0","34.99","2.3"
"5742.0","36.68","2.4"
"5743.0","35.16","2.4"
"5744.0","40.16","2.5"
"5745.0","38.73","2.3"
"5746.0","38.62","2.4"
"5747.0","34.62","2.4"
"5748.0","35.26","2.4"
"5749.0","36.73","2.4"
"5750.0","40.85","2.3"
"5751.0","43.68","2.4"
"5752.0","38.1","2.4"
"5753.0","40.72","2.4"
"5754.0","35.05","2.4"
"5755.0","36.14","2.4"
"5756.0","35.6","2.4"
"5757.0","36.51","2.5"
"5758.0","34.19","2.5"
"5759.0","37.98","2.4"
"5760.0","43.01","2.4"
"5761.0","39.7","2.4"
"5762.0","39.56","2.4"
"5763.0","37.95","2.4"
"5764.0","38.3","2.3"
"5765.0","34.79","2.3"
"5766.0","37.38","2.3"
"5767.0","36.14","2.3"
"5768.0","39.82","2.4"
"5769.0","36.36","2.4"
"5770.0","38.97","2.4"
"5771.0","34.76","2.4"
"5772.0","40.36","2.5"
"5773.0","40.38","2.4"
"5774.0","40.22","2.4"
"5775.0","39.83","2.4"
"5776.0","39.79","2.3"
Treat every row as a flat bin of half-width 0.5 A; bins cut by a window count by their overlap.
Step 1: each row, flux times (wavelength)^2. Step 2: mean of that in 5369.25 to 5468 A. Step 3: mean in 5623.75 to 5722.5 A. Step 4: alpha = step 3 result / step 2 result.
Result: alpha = 1.2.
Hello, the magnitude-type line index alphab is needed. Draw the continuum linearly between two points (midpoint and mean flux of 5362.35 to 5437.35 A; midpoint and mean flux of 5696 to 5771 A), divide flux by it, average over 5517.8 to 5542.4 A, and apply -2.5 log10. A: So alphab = 0.00 mag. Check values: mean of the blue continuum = 33.6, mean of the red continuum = 37.4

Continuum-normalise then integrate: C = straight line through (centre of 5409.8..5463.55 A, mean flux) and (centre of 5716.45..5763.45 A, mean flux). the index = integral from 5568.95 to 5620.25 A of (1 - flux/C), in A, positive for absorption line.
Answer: 2.1 A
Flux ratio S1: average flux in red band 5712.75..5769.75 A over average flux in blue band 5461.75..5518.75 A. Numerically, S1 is 1.1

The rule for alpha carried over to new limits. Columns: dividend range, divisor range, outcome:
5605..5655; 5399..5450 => 1.17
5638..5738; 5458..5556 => 1.14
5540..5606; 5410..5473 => 1.08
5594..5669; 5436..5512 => 1.11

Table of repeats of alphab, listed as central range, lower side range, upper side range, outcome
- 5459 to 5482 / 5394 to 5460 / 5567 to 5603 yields 0.00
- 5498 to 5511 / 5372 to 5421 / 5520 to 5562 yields 0.03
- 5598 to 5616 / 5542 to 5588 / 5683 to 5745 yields 0.01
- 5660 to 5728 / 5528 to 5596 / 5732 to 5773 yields 0.00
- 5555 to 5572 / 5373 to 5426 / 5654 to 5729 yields -0.01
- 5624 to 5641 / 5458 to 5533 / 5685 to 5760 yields -0.01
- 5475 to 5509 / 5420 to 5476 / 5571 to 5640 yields -0.02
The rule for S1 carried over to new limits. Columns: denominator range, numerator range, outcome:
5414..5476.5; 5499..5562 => 1.03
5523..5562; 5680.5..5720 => 1.03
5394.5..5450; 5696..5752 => 1.12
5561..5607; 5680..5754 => 1.08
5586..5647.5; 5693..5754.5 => 1.05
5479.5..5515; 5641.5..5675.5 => 1.08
